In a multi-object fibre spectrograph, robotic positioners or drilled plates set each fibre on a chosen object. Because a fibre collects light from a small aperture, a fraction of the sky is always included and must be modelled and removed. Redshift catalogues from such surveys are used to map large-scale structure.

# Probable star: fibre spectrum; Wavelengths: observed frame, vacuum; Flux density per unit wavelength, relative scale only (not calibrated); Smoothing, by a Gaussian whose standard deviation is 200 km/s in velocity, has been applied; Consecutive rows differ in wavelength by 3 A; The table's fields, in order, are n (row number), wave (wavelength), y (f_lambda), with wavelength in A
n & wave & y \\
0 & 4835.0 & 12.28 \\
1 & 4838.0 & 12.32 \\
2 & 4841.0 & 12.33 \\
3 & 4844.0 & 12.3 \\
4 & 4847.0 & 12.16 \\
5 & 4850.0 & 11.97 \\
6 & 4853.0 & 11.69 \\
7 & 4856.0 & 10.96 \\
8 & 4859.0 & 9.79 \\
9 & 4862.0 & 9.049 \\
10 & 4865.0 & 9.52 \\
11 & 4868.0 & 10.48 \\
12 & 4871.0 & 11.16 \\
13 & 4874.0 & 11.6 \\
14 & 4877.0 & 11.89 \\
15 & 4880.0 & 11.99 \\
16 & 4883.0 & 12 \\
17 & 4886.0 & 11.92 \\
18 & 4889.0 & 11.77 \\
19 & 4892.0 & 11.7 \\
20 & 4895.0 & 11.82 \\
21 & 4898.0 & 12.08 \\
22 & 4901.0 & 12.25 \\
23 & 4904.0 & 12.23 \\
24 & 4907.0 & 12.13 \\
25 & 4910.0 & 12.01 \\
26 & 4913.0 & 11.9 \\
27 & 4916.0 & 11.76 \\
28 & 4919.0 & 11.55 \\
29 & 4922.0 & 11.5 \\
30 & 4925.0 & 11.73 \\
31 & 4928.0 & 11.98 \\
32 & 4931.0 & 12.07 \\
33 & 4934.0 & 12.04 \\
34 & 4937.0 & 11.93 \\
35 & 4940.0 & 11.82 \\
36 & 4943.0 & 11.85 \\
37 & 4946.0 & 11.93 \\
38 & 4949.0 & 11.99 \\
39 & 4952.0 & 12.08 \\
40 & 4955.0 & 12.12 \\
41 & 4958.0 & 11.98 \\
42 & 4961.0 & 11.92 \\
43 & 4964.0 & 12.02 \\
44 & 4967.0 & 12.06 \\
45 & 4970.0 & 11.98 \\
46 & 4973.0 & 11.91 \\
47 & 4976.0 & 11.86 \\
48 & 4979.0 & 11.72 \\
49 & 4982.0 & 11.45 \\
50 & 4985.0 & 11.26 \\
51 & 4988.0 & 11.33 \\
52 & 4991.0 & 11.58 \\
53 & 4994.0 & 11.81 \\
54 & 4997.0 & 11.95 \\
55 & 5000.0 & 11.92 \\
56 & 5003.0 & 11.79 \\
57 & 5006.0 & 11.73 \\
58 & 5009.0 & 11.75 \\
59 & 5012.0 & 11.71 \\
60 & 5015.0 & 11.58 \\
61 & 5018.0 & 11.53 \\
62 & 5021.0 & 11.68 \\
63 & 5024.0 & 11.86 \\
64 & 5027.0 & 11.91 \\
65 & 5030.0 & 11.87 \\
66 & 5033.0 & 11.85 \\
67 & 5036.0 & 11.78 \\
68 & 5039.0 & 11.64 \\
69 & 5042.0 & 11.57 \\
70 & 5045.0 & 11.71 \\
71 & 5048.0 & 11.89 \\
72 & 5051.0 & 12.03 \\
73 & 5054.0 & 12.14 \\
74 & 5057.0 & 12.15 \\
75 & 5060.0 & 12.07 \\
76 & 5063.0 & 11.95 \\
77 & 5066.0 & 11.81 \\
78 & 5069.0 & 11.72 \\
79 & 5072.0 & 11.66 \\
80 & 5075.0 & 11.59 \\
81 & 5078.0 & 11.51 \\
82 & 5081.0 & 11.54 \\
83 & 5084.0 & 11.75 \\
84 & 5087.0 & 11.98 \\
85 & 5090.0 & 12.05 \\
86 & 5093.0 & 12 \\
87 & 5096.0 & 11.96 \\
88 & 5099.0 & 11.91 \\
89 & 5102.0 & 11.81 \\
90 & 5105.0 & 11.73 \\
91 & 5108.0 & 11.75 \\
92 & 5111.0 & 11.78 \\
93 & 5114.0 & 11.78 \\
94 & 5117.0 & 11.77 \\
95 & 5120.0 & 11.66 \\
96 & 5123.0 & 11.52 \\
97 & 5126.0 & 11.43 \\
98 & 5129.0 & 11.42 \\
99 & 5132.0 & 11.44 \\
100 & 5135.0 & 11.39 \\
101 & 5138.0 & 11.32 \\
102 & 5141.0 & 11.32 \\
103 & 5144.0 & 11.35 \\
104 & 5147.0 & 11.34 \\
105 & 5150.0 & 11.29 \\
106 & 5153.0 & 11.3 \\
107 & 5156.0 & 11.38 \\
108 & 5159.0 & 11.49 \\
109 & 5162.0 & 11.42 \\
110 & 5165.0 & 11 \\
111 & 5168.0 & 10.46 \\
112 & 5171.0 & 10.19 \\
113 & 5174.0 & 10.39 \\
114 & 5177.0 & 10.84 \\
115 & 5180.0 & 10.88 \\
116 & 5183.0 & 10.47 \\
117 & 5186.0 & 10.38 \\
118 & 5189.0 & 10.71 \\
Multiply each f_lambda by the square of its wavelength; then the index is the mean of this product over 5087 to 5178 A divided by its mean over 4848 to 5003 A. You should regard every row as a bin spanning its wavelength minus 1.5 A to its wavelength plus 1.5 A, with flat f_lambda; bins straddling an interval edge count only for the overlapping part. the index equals 1.1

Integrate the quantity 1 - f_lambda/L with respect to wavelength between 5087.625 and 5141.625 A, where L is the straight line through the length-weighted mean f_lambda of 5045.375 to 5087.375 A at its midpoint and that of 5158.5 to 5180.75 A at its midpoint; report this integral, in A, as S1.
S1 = -1.6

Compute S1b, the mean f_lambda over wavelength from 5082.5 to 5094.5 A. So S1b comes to 11.9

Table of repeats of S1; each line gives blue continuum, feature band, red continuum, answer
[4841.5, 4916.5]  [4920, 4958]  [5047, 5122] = -1.0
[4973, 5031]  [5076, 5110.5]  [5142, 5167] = -1.0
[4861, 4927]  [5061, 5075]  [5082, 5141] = -0.1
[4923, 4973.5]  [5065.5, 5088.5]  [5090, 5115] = 0.4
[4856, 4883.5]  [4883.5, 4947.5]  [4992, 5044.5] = -4.7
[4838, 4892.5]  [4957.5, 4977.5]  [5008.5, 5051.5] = -0.6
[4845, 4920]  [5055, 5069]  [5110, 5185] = -0.8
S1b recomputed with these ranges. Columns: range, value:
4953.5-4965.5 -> 12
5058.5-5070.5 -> 11.9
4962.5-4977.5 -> 12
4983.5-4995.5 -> 11.5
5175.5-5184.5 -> 10.7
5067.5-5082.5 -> 11.6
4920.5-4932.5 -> 11.8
